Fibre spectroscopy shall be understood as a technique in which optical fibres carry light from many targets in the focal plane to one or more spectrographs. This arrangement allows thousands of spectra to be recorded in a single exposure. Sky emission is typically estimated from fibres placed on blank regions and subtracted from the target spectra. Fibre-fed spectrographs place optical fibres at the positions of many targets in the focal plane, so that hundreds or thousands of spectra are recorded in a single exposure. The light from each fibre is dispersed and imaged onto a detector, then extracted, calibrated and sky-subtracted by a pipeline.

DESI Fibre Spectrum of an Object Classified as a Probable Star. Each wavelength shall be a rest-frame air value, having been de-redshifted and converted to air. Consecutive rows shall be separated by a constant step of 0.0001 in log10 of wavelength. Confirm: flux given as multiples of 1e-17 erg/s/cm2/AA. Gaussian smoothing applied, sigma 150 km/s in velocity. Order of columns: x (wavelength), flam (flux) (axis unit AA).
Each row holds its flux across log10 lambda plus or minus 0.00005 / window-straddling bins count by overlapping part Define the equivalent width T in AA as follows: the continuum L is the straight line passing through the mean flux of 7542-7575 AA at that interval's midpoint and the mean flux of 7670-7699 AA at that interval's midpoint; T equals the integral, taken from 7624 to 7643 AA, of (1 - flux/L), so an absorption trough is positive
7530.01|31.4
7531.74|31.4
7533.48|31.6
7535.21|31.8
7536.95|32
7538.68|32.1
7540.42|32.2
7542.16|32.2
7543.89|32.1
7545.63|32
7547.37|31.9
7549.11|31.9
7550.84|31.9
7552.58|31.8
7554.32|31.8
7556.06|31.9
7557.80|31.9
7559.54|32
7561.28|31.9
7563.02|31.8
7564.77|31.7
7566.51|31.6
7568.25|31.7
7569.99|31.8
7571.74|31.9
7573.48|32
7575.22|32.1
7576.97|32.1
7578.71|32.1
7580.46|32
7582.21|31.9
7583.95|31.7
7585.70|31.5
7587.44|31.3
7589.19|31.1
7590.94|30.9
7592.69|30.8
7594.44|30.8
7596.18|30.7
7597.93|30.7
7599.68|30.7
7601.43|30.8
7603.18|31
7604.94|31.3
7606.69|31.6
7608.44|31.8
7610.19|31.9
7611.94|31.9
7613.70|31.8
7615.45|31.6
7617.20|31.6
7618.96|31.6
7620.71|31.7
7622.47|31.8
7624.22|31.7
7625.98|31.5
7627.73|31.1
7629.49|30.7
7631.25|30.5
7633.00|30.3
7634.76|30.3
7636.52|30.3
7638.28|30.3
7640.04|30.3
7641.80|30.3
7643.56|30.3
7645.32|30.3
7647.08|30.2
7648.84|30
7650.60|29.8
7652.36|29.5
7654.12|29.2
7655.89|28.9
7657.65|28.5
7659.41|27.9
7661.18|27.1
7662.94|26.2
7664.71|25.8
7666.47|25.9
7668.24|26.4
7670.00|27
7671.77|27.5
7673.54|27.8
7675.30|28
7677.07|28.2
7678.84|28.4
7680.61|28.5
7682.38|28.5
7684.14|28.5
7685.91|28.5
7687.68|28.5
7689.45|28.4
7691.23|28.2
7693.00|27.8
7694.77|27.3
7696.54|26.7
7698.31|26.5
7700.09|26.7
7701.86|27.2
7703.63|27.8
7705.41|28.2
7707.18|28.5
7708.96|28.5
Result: -0.7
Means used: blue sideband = 31.9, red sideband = 27.9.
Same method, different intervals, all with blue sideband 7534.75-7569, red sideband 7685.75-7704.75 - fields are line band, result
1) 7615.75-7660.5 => -1.6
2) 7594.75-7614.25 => -0.6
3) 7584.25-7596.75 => -0.1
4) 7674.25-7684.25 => -0.1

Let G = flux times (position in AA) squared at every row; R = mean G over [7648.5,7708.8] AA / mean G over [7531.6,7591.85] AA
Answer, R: 0.90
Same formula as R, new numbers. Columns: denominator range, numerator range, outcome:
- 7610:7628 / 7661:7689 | 0.88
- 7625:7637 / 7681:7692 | 0.94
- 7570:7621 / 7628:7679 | 0.93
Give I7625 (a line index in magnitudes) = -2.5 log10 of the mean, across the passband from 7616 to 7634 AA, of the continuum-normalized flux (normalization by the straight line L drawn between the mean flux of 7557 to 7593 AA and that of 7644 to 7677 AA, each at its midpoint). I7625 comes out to -0.06 mag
